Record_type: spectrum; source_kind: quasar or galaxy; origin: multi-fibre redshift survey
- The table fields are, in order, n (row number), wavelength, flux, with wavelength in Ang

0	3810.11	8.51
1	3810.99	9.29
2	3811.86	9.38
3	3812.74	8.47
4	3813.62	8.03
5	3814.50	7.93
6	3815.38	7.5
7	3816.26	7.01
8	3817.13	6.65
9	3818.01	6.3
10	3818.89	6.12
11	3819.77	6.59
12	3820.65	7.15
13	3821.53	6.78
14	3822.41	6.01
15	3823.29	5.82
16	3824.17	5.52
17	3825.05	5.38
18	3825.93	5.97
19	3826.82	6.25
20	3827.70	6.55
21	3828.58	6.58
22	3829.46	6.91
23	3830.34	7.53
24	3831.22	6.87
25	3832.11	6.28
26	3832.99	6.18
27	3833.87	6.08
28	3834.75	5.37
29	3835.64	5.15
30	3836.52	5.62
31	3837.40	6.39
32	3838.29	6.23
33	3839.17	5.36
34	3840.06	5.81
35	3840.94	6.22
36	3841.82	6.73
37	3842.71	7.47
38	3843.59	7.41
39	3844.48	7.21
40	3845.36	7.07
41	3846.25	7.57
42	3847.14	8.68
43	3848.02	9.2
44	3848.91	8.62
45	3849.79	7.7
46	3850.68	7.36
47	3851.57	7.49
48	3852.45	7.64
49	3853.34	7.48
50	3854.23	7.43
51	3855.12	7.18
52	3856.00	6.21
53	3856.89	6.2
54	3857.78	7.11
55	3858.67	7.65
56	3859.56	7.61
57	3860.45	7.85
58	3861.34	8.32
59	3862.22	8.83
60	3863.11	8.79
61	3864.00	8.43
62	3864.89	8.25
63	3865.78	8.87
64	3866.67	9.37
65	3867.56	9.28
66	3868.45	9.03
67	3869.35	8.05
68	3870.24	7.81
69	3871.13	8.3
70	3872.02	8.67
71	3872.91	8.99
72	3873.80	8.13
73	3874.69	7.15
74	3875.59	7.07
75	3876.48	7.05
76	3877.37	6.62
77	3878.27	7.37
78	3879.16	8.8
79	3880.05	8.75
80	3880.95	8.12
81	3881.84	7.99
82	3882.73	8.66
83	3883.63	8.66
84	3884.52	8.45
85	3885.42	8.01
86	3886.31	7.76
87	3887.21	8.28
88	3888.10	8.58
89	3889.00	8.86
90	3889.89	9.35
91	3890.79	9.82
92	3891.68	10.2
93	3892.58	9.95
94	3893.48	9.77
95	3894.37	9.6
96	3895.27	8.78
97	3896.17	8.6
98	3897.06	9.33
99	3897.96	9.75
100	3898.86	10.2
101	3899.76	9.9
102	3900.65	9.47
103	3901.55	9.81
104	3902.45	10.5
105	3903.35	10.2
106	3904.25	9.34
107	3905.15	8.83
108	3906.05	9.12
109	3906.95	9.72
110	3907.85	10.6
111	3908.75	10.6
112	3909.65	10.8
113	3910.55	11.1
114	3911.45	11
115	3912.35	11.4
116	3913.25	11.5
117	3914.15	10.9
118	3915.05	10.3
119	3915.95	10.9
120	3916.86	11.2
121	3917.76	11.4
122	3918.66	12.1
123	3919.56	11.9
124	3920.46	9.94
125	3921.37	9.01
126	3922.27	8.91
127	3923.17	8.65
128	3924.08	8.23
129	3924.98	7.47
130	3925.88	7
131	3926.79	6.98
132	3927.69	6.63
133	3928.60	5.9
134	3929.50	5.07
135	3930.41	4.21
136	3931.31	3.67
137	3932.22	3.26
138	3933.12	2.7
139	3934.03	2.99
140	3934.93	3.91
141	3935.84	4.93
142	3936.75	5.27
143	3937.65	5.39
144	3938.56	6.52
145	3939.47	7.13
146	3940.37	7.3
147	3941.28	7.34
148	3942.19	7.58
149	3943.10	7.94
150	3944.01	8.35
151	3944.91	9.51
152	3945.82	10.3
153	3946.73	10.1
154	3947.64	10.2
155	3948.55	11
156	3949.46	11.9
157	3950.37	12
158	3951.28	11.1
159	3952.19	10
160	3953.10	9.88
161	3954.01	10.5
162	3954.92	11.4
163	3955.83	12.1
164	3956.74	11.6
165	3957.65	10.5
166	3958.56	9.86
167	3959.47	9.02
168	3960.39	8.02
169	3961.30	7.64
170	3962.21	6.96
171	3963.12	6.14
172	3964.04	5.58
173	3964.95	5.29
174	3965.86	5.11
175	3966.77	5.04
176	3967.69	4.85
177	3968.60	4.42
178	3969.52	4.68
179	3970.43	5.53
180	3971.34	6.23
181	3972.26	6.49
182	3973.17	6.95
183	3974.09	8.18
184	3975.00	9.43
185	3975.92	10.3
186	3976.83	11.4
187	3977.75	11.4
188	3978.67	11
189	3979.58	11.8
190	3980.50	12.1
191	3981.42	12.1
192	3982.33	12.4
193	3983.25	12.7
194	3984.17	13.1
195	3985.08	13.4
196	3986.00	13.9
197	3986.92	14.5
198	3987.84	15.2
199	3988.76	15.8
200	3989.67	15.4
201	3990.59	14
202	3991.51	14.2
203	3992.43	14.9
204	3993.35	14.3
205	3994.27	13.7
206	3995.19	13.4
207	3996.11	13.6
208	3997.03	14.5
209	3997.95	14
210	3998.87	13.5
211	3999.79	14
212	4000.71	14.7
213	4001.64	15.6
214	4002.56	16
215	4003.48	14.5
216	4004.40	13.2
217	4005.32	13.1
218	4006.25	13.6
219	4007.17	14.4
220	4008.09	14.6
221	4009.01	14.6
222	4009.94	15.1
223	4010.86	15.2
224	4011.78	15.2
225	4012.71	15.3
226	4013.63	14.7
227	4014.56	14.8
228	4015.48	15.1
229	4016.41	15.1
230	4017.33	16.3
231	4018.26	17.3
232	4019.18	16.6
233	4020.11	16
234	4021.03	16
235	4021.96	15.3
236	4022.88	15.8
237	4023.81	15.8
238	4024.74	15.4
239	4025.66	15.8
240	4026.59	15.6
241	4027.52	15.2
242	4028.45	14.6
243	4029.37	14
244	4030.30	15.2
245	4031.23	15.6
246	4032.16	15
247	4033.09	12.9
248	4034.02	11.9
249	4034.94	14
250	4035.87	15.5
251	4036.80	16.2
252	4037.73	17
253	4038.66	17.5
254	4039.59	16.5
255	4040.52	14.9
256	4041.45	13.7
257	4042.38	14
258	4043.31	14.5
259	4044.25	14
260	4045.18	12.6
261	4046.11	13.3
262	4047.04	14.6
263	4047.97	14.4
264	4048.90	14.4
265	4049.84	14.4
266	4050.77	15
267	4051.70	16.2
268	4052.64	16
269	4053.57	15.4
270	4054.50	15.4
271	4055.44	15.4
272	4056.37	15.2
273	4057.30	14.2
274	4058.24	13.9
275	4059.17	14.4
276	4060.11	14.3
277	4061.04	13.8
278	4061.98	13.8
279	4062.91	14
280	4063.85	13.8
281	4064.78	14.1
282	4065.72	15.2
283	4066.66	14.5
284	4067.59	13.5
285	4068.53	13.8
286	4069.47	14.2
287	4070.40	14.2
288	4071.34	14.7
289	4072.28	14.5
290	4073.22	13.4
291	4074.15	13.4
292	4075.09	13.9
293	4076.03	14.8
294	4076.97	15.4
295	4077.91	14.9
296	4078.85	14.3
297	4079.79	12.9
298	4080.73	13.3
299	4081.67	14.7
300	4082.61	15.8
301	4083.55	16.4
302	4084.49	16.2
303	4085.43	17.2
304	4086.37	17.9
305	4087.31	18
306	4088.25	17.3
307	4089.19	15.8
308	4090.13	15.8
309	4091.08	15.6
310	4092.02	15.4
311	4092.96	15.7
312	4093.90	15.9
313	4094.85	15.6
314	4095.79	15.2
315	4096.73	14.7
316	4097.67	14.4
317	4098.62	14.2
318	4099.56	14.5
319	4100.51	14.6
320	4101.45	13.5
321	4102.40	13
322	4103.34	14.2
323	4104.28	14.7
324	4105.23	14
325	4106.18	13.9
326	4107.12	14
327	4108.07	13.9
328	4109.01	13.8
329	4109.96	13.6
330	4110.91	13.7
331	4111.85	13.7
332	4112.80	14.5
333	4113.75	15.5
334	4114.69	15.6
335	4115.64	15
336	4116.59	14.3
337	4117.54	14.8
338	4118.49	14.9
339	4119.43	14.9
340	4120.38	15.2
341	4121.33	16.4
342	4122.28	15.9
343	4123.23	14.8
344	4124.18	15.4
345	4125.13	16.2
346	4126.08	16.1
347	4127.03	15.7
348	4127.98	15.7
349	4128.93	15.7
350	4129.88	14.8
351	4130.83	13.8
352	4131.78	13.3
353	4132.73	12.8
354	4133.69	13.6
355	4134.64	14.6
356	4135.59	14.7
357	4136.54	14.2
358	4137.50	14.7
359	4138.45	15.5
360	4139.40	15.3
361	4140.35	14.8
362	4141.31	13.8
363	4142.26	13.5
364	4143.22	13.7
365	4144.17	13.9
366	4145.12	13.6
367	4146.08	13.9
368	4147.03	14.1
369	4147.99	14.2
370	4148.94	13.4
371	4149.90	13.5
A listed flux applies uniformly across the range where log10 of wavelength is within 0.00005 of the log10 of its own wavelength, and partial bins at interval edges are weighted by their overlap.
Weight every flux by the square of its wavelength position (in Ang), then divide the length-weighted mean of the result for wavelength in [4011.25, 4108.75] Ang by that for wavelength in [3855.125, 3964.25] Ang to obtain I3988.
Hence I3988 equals 1.9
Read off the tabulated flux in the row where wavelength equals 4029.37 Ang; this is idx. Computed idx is 14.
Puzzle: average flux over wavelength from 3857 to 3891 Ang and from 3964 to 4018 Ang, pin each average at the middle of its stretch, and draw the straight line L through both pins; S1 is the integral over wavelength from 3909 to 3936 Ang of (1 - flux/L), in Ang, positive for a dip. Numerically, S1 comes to 4.5 Ang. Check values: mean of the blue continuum 8.25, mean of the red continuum 12.3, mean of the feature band 8.18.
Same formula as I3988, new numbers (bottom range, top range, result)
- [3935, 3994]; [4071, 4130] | 1.66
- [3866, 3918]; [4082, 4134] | 1.81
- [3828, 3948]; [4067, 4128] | 2.05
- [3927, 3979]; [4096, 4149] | 2.05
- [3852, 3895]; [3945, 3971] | 1.08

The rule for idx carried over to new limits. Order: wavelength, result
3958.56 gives 9.86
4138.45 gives 15.5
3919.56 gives 11.9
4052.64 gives 16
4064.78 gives 14.1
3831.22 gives 6.87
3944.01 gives 8.35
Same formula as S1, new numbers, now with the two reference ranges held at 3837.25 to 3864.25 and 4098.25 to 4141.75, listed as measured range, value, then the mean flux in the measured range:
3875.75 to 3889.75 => 0.21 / 8.14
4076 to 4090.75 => -2.23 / 15.7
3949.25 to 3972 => 4.71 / 8.16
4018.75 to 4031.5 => -3.62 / 15.5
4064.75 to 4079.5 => -1.07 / 14.3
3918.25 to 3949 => 7.49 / 7.27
